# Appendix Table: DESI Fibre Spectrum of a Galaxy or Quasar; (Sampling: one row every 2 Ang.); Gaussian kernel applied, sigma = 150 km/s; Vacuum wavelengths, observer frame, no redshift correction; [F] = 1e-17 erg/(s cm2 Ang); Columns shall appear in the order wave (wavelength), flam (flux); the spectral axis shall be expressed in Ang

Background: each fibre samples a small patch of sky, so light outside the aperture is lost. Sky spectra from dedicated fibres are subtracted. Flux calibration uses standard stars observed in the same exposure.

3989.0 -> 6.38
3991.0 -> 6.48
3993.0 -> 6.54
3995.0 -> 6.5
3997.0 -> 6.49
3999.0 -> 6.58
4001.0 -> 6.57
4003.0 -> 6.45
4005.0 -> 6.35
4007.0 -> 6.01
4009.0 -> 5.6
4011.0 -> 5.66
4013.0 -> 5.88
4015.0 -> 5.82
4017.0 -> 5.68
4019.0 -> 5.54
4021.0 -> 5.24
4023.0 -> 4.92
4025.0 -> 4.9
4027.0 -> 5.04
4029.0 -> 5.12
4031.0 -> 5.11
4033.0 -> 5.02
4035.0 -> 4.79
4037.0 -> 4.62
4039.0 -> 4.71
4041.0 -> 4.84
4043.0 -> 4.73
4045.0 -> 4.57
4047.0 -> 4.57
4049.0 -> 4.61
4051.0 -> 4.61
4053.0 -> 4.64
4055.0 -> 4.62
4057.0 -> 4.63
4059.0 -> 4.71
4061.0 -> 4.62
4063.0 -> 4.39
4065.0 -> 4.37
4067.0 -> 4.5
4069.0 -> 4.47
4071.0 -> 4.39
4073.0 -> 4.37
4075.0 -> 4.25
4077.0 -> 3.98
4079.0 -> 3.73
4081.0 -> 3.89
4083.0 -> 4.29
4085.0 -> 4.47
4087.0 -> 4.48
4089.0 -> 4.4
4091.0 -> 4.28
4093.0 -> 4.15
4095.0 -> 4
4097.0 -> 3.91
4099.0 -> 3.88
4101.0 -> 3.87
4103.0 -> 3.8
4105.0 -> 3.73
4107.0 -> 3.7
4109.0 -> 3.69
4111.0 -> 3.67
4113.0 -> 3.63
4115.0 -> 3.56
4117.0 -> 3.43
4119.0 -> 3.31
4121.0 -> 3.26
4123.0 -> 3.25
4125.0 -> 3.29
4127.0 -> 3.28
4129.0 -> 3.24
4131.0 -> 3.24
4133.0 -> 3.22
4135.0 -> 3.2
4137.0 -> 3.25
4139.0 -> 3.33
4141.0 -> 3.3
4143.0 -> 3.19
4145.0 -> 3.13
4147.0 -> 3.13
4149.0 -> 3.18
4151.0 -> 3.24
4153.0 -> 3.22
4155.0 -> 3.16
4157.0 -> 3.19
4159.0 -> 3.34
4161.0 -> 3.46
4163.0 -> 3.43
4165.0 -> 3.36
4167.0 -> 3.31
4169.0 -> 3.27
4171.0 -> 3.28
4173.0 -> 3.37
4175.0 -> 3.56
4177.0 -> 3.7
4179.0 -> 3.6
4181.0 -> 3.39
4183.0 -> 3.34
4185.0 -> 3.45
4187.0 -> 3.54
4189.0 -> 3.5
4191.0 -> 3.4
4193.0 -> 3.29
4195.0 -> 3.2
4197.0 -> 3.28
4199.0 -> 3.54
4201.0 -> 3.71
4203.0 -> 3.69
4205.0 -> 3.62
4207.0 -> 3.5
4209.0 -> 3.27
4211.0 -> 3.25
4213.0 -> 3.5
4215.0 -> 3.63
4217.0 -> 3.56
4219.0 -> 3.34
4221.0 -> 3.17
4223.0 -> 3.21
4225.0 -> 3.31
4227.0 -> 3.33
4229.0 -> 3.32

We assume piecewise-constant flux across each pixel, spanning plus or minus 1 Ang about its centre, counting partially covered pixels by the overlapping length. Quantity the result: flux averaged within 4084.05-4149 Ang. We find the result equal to 3.6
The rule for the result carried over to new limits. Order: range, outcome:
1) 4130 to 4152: 3.22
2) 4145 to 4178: 3.32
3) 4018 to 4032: 5.12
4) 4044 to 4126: 4.1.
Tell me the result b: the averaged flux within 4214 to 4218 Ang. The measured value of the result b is 3.59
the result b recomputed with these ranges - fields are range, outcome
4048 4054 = 4.62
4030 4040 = 4.85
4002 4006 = 6.4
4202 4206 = 3.66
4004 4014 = 5.9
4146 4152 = 3.18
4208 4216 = 3.41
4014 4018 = 5.75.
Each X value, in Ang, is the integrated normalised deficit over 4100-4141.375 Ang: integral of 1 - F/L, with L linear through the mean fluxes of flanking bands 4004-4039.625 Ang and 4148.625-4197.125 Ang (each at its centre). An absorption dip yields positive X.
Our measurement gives 6.2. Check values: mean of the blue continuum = 5.34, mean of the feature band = 3.44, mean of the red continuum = 3.37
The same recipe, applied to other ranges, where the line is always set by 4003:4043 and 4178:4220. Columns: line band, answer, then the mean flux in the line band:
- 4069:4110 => 4.9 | 4.07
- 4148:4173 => 3.7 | 3.29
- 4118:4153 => 7.6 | 3.24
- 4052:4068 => 1.2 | 4.56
